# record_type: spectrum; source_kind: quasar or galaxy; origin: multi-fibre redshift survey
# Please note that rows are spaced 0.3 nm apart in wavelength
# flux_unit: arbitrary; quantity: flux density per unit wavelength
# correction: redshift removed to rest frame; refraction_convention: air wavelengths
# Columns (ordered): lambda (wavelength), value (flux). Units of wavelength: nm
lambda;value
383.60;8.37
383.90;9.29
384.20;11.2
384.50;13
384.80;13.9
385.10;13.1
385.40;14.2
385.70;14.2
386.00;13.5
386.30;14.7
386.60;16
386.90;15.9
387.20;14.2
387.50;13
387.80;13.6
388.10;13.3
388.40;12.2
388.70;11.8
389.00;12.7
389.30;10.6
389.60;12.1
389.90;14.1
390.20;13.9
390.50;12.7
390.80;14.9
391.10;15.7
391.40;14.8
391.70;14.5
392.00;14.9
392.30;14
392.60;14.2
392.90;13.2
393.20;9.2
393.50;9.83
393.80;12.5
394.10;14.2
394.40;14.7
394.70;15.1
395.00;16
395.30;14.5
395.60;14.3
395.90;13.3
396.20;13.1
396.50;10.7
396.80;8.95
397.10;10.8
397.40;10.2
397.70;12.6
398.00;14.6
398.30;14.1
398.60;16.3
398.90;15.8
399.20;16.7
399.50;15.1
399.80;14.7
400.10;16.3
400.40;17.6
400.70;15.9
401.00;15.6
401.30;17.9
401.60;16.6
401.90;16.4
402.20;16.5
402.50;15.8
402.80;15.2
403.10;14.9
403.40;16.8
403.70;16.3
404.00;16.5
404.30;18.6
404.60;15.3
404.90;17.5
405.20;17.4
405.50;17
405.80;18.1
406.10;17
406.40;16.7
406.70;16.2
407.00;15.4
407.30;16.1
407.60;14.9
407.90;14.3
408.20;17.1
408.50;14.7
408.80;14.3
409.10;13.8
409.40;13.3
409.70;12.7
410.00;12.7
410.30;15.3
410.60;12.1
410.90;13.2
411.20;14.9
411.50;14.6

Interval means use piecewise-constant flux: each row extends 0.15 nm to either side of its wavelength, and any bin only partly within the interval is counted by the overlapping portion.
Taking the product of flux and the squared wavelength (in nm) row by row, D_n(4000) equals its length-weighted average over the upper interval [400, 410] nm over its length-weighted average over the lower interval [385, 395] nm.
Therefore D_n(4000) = 1.3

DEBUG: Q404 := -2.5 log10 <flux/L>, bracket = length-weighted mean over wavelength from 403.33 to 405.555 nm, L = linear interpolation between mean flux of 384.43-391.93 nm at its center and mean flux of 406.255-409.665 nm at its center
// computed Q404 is -0.14 mag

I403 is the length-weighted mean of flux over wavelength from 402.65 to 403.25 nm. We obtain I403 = 15.1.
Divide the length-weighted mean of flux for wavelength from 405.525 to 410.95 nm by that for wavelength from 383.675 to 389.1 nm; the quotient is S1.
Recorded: 1.13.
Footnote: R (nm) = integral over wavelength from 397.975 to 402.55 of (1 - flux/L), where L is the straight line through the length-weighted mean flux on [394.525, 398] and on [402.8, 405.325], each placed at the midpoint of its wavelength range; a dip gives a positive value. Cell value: -0.41 nm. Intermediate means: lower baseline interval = 12.8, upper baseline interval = 16.6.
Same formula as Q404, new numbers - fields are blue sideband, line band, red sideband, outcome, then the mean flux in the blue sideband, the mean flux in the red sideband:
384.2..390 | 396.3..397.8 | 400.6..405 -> 0.39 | 13.4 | 16.4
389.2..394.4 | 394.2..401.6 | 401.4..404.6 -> 0.04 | 13.3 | 16.3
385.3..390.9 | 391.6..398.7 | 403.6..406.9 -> 0.14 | 13.5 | 16.9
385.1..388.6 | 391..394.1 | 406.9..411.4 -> 0.06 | 14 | 14.3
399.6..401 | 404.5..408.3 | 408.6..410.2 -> -0.15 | 16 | 13.5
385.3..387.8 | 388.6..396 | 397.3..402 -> 0.10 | 14.4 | 15.4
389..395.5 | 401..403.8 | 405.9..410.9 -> -0.14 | 13.6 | 14.8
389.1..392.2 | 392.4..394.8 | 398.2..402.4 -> 0.13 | 13.8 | 16.1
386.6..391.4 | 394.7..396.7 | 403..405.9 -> 0.10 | 13.5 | 16.9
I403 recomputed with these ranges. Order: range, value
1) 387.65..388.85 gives 12.7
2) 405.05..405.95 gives 17.5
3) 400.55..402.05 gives 16.5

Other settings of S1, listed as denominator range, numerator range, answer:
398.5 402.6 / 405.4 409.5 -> 0.96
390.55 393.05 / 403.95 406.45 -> 1.19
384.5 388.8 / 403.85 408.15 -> 1.19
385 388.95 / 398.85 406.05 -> 1.19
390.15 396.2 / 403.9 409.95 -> 1.14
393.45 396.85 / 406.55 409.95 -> 1.11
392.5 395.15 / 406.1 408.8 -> 1.19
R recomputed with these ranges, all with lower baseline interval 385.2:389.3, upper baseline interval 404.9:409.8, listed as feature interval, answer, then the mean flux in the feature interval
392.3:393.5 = 0.176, 12.1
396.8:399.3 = 0.205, 13.5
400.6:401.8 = -0.118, 16.5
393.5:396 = 0.058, 14.1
